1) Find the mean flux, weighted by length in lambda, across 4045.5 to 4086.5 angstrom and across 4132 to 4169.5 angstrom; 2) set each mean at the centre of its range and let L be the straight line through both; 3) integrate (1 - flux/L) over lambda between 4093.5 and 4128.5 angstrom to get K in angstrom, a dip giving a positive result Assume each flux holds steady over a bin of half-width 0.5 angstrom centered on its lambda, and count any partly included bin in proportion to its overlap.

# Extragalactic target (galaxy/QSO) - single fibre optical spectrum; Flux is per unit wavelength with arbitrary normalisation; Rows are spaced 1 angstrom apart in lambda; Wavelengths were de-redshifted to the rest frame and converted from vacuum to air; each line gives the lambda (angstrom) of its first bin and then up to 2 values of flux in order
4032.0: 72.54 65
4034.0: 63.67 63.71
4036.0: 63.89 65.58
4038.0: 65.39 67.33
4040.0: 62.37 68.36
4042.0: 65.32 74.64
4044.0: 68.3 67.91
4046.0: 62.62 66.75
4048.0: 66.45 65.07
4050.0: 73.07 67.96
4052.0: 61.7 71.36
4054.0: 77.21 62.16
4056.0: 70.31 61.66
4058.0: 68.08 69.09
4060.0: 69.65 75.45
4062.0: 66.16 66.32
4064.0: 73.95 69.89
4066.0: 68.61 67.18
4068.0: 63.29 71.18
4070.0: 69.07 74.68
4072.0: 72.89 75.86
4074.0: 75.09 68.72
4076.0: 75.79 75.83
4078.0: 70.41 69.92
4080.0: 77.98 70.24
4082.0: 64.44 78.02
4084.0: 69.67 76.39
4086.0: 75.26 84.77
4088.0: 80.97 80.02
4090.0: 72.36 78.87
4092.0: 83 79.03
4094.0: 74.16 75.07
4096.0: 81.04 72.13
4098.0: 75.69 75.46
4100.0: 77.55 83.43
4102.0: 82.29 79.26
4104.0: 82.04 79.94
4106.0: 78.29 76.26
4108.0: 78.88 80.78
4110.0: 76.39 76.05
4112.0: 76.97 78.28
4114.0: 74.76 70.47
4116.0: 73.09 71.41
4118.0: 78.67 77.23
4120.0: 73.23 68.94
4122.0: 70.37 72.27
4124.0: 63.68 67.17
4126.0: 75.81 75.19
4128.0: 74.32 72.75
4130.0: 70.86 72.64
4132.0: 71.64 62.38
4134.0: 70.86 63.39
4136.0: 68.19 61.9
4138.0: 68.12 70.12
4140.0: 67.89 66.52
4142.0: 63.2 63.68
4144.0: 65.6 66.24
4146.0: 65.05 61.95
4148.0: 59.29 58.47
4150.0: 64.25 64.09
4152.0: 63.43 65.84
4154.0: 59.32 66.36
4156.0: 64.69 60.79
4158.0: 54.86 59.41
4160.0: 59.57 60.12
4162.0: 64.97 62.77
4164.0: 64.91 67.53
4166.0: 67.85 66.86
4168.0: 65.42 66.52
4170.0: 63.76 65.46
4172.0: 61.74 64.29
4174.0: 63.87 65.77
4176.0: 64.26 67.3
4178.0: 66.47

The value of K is -4.5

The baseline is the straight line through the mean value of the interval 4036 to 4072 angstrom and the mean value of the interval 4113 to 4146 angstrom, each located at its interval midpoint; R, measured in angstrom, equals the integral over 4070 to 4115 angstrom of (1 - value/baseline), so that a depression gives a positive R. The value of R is -4.8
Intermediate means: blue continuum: 68.1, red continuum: 69.8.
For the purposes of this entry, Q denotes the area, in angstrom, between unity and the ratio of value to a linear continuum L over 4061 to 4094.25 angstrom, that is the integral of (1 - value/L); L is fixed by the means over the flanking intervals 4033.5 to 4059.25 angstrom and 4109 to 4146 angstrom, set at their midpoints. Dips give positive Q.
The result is -2.4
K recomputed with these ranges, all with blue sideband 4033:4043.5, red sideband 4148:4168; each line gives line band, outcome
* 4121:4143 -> -1.83 angstrom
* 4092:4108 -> -3.45 angstrom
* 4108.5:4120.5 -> -2.17 angstrom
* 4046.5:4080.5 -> -2.41 angstrom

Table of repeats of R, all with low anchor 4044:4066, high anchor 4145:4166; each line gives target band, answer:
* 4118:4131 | -1.6 angstrom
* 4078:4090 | -1.5 angstrom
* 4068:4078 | -0.8 angstrom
